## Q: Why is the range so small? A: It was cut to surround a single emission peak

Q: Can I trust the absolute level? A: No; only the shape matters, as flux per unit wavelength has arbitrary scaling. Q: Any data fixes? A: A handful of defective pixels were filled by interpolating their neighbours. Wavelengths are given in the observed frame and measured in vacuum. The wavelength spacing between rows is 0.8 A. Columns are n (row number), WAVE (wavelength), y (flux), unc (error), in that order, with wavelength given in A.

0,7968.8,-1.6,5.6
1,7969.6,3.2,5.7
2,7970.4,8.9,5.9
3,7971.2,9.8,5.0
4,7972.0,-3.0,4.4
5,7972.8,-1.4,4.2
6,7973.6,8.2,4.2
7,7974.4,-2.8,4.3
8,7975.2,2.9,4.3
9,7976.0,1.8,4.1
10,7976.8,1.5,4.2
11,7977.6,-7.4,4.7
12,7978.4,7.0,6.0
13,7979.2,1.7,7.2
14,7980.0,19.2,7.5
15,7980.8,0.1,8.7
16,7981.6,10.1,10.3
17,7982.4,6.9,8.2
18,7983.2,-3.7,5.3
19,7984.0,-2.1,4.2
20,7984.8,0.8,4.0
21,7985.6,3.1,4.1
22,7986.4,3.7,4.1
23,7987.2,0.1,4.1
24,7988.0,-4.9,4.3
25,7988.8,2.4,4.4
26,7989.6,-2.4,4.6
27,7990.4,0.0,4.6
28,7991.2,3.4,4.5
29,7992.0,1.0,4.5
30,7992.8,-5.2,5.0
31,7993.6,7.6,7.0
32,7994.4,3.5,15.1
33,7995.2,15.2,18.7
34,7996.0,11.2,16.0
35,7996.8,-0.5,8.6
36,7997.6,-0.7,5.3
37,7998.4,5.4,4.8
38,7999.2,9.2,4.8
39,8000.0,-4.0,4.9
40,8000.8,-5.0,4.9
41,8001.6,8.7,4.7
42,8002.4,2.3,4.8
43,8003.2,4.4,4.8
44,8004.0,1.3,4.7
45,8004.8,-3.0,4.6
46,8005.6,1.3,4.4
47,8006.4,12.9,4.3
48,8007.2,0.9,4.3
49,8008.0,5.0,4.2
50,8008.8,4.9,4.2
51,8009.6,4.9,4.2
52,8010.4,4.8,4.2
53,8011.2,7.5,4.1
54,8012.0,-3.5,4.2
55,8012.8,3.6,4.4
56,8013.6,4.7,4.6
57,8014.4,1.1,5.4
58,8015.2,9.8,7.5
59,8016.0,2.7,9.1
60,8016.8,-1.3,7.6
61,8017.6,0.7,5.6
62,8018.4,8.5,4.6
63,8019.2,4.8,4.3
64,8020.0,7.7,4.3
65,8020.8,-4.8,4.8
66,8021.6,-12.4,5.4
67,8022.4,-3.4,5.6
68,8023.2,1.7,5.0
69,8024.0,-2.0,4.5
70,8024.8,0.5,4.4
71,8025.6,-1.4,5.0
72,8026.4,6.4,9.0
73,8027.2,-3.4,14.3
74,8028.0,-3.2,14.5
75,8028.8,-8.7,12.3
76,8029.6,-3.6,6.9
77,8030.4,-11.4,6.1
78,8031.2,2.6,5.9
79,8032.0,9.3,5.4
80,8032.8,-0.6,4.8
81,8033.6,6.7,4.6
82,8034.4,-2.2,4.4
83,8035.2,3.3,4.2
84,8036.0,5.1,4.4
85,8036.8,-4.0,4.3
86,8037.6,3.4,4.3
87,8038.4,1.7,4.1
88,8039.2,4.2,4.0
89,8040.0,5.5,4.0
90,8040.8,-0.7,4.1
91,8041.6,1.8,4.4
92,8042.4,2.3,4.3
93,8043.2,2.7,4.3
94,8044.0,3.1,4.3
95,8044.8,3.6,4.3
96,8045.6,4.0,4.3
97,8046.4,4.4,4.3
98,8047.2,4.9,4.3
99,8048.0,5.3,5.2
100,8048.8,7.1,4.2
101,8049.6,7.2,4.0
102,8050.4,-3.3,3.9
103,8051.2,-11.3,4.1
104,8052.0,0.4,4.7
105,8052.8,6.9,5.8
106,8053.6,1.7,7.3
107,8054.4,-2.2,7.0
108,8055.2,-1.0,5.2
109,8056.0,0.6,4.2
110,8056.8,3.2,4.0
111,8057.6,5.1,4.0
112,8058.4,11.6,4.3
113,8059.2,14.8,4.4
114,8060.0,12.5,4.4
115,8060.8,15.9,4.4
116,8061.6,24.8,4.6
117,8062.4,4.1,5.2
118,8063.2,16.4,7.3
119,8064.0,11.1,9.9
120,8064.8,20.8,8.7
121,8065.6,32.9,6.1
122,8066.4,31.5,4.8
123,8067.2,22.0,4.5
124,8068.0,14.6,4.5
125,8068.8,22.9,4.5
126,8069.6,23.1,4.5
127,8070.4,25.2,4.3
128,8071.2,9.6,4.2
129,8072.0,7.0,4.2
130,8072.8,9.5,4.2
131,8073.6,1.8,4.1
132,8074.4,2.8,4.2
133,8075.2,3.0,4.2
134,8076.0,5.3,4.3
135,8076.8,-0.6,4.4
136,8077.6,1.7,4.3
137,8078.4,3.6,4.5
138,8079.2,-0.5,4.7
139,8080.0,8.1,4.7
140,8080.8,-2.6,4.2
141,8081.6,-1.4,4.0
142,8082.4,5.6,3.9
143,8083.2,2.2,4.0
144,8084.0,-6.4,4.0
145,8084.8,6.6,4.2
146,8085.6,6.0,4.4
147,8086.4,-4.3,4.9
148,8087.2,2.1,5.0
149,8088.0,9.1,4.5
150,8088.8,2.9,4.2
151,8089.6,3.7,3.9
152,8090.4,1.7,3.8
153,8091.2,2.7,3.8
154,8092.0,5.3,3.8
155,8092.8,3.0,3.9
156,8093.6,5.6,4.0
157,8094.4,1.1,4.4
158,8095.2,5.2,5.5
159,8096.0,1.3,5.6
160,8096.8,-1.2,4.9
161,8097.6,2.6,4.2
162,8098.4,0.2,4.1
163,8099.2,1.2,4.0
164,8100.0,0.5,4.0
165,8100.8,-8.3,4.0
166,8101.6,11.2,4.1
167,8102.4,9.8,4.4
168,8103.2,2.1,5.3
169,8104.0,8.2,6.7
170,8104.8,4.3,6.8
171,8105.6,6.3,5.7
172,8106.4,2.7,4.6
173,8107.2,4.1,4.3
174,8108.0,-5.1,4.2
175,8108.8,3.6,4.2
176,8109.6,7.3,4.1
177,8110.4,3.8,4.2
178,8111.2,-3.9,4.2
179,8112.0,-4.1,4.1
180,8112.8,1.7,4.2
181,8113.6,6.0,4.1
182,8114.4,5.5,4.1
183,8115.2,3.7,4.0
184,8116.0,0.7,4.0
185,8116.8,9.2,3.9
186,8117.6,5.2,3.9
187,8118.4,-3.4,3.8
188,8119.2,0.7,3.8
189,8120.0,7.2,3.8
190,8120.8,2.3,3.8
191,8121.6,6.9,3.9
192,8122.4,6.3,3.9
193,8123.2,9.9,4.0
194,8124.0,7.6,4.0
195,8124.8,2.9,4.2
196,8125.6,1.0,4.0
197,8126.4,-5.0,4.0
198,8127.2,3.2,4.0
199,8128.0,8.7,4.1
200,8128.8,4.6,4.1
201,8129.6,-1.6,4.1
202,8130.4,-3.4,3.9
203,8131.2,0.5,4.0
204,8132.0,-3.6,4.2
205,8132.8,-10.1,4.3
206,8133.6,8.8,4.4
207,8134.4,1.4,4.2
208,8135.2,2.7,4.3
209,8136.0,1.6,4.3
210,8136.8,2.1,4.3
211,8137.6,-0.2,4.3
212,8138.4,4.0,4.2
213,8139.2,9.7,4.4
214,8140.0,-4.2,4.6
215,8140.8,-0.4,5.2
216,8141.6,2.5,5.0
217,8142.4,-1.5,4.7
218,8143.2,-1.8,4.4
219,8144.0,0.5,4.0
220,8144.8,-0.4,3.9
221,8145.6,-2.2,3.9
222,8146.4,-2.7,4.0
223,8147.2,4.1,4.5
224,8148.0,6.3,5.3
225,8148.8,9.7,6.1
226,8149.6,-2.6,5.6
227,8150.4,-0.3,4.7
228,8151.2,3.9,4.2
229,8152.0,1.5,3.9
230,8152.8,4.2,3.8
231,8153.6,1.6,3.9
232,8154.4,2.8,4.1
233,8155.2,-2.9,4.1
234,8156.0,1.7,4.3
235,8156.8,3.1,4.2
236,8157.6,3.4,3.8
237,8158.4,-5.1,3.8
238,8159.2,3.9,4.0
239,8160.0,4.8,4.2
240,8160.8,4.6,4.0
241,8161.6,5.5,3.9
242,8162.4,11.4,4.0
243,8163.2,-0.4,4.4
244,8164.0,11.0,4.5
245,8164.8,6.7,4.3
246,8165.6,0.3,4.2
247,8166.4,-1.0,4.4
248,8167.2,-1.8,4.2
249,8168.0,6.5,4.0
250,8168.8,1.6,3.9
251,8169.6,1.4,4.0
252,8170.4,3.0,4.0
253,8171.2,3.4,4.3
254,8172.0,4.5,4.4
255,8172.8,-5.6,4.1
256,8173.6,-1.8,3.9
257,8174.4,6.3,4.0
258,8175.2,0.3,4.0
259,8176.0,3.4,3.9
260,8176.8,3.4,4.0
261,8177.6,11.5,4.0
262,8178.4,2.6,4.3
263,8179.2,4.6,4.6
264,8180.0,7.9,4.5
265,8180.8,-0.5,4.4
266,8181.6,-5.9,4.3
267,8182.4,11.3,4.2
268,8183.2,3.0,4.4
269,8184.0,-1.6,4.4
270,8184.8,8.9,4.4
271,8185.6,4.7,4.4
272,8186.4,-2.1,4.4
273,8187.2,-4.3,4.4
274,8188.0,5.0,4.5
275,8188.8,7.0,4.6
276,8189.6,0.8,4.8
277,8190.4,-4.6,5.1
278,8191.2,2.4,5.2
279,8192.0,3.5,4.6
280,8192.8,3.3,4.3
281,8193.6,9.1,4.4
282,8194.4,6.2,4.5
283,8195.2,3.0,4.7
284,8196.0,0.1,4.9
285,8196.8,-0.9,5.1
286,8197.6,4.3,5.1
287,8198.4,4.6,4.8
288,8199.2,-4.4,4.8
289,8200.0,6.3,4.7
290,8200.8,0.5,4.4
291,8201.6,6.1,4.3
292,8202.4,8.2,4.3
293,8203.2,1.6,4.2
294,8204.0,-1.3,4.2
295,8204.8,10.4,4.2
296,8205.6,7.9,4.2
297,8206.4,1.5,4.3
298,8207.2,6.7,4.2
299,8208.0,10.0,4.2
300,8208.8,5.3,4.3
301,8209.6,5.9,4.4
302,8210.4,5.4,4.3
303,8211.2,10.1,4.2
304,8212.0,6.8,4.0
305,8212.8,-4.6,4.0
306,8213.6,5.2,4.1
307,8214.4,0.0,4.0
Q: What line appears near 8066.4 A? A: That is [O II]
